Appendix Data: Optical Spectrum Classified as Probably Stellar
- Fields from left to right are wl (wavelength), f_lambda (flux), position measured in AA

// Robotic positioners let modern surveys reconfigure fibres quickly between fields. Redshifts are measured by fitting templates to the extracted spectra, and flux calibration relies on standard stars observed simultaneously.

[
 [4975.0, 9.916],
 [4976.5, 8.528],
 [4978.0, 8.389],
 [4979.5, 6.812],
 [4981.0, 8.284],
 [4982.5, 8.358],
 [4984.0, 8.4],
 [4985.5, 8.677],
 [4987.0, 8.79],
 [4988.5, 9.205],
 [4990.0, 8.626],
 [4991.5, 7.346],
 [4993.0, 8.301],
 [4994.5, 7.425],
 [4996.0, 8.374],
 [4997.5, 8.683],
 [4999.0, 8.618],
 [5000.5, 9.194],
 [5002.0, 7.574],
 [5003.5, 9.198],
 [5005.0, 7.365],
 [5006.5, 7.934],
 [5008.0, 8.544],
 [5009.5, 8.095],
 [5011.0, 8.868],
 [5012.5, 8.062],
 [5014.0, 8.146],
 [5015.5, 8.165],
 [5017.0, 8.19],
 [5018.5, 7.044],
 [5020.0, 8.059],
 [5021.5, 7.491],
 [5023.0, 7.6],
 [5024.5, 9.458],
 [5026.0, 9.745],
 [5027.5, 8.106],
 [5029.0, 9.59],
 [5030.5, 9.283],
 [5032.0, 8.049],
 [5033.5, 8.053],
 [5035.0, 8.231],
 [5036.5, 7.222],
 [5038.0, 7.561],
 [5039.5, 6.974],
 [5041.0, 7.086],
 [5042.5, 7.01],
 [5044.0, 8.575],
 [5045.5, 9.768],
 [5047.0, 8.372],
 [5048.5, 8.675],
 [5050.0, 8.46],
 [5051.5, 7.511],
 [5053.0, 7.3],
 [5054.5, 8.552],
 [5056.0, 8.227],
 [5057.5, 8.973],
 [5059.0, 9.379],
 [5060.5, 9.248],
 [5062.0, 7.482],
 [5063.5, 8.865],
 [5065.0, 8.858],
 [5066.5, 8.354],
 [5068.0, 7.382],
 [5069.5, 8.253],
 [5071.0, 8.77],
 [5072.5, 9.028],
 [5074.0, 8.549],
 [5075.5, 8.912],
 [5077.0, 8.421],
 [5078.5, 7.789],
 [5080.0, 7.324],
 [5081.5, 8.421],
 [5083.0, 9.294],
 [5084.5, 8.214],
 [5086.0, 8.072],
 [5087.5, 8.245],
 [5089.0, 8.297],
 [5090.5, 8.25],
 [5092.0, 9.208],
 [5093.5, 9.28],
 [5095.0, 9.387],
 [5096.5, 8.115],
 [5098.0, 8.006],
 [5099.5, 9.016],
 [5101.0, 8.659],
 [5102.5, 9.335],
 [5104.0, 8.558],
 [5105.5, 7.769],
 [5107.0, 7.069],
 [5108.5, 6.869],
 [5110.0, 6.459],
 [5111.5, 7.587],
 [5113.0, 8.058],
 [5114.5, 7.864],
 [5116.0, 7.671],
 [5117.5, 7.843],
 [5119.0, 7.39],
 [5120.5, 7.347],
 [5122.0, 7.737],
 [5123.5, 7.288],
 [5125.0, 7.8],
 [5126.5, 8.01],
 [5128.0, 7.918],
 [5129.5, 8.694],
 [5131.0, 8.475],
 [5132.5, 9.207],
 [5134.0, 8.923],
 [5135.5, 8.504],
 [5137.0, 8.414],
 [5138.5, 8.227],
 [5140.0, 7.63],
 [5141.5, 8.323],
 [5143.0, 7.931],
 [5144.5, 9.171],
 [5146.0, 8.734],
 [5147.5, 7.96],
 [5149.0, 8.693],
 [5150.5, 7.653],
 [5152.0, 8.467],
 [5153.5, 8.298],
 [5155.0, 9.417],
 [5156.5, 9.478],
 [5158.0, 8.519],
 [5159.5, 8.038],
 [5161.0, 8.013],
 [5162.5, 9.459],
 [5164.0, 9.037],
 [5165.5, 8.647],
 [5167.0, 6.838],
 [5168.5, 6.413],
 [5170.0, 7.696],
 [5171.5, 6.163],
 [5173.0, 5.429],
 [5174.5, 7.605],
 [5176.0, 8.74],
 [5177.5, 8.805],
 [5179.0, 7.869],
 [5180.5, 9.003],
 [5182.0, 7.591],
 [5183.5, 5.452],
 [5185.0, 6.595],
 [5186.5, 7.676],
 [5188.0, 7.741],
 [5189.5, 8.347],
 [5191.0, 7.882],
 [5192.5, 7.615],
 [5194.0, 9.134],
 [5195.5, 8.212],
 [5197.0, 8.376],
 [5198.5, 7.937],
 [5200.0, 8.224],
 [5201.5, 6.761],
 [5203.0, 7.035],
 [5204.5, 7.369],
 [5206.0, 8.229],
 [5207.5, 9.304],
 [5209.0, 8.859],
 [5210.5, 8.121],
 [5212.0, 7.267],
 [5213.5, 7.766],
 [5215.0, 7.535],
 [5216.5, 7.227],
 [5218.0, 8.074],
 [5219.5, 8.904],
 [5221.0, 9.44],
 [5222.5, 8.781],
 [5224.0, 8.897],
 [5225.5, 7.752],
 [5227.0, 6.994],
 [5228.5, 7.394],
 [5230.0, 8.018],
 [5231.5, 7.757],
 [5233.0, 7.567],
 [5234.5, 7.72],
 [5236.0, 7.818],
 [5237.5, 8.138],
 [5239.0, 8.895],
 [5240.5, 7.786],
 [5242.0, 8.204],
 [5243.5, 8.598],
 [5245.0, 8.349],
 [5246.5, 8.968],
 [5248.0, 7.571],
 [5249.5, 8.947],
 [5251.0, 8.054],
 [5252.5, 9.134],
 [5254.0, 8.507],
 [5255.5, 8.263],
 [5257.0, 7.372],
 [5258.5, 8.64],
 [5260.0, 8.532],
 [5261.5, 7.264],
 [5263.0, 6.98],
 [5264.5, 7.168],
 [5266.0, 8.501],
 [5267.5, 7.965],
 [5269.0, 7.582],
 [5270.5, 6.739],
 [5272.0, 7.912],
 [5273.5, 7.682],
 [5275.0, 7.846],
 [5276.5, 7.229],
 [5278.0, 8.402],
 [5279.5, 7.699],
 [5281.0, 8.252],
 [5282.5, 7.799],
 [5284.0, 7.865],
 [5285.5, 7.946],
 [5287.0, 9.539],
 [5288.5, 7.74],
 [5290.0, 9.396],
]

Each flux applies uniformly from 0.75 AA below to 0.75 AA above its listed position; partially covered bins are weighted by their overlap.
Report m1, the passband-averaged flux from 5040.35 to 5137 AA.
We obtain 8.25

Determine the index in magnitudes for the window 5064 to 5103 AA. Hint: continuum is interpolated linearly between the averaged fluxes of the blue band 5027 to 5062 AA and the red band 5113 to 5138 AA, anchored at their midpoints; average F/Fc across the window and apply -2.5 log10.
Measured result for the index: -0.05 mag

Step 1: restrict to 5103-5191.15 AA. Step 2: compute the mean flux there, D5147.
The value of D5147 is 7.95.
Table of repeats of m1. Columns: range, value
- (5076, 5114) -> 8.23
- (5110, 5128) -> 7.65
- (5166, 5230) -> 7.79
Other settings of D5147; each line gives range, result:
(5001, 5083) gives 8.27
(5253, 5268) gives 7.94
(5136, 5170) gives 8.32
